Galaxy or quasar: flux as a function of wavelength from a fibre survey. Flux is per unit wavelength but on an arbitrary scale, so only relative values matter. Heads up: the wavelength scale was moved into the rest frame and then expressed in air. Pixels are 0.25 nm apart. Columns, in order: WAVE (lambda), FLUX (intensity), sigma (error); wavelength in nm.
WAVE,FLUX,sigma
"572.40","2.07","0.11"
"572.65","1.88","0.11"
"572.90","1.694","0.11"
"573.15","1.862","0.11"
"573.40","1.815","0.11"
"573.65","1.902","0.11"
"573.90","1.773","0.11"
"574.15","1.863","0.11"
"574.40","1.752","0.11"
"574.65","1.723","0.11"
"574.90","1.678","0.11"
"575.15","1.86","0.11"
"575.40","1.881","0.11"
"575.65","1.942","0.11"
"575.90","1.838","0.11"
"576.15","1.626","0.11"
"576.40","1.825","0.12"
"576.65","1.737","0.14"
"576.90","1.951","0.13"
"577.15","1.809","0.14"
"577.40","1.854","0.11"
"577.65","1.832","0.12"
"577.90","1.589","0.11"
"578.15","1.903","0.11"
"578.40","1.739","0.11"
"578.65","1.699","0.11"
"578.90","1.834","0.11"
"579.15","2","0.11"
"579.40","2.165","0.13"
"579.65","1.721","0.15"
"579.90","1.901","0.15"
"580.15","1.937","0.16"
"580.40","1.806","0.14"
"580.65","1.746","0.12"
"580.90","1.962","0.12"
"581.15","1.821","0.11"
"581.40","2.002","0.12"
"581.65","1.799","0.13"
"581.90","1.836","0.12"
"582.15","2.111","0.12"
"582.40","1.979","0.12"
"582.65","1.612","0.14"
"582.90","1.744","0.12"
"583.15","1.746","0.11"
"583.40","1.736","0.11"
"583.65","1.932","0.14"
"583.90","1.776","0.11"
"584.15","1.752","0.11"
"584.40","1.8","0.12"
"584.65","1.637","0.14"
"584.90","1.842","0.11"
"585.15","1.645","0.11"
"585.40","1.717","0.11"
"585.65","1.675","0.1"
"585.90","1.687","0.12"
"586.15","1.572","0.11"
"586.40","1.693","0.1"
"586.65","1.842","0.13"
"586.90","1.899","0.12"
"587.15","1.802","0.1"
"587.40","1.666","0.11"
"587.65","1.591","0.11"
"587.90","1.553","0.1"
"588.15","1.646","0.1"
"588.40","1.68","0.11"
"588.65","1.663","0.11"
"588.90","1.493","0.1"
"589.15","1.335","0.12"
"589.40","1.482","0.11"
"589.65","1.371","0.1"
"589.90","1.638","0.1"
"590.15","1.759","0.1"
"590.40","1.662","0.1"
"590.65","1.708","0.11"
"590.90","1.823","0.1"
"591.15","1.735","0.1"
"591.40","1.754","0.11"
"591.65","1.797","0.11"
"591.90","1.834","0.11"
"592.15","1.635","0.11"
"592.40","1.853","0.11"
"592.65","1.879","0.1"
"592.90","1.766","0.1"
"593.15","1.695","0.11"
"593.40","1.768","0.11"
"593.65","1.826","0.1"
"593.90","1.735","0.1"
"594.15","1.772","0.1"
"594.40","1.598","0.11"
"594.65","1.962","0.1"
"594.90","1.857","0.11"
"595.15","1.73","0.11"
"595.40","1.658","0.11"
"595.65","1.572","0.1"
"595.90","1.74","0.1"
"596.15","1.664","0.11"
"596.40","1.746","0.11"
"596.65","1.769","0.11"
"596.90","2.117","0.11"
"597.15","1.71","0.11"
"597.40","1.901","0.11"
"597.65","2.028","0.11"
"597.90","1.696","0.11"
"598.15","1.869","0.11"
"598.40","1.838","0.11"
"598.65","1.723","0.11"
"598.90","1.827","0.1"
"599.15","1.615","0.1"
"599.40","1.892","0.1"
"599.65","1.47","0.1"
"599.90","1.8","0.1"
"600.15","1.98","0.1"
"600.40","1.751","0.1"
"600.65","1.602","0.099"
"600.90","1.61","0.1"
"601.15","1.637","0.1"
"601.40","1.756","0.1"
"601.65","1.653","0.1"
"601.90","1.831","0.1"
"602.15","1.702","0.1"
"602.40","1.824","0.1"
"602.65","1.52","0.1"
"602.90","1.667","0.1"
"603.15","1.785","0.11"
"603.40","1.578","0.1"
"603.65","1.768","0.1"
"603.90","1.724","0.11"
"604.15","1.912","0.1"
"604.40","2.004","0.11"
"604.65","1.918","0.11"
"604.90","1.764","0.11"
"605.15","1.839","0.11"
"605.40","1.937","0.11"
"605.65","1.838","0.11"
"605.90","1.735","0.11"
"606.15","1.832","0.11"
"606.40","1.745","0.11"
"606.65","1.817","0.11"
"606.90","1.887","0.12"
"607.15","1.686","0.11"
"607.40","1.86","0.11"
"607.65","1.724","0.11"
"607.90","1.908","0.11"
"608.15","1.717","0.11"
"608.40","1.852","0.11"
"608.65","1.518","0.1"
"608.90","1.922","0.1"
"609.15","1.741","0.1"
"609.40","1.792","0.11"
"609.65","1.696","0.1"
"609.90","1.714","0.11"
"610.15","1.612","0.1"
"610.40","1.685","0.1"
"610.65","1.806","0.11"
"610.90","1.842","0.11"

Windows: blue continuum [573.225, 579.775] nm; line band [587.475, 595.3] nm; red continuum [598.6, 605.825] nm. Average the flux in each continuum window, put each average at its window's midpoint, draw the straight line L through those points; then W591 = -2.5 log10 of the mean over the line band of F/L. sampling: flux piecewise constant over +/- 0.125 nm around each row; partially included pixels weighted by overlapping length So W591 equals 0.05 mag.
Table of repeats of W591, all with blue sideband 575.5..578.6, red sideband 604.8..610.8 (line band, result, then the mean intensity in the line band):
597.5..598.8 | -0.03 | 1.83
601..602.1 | 0.04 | 1.72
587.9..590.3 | 0.15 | 1.56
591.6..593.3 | 0.01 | 1.78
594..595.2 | 0.00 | 1.79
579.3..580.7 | -0.05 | 1.88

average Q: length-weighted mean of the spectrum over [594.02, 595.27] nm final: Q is 1.78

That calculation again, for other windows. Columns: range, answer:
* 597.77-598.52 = 1.8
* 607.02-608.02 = 1.79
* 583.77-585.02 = 1.76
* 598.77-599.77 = 1.7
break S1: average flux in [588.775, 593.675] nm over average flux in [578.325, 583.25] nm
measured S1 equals 0.91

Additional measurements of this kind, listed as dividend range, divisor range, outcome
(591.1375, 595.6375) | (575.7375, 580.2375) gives 0.96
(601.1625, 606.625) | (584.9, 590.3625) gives 1.08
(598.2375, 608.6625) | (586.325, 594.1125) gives 1.04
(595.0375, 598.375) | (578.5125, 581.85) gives 0.95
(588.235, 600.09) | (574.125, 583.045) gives 0.94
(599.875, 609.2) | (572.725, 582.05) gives 0.97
